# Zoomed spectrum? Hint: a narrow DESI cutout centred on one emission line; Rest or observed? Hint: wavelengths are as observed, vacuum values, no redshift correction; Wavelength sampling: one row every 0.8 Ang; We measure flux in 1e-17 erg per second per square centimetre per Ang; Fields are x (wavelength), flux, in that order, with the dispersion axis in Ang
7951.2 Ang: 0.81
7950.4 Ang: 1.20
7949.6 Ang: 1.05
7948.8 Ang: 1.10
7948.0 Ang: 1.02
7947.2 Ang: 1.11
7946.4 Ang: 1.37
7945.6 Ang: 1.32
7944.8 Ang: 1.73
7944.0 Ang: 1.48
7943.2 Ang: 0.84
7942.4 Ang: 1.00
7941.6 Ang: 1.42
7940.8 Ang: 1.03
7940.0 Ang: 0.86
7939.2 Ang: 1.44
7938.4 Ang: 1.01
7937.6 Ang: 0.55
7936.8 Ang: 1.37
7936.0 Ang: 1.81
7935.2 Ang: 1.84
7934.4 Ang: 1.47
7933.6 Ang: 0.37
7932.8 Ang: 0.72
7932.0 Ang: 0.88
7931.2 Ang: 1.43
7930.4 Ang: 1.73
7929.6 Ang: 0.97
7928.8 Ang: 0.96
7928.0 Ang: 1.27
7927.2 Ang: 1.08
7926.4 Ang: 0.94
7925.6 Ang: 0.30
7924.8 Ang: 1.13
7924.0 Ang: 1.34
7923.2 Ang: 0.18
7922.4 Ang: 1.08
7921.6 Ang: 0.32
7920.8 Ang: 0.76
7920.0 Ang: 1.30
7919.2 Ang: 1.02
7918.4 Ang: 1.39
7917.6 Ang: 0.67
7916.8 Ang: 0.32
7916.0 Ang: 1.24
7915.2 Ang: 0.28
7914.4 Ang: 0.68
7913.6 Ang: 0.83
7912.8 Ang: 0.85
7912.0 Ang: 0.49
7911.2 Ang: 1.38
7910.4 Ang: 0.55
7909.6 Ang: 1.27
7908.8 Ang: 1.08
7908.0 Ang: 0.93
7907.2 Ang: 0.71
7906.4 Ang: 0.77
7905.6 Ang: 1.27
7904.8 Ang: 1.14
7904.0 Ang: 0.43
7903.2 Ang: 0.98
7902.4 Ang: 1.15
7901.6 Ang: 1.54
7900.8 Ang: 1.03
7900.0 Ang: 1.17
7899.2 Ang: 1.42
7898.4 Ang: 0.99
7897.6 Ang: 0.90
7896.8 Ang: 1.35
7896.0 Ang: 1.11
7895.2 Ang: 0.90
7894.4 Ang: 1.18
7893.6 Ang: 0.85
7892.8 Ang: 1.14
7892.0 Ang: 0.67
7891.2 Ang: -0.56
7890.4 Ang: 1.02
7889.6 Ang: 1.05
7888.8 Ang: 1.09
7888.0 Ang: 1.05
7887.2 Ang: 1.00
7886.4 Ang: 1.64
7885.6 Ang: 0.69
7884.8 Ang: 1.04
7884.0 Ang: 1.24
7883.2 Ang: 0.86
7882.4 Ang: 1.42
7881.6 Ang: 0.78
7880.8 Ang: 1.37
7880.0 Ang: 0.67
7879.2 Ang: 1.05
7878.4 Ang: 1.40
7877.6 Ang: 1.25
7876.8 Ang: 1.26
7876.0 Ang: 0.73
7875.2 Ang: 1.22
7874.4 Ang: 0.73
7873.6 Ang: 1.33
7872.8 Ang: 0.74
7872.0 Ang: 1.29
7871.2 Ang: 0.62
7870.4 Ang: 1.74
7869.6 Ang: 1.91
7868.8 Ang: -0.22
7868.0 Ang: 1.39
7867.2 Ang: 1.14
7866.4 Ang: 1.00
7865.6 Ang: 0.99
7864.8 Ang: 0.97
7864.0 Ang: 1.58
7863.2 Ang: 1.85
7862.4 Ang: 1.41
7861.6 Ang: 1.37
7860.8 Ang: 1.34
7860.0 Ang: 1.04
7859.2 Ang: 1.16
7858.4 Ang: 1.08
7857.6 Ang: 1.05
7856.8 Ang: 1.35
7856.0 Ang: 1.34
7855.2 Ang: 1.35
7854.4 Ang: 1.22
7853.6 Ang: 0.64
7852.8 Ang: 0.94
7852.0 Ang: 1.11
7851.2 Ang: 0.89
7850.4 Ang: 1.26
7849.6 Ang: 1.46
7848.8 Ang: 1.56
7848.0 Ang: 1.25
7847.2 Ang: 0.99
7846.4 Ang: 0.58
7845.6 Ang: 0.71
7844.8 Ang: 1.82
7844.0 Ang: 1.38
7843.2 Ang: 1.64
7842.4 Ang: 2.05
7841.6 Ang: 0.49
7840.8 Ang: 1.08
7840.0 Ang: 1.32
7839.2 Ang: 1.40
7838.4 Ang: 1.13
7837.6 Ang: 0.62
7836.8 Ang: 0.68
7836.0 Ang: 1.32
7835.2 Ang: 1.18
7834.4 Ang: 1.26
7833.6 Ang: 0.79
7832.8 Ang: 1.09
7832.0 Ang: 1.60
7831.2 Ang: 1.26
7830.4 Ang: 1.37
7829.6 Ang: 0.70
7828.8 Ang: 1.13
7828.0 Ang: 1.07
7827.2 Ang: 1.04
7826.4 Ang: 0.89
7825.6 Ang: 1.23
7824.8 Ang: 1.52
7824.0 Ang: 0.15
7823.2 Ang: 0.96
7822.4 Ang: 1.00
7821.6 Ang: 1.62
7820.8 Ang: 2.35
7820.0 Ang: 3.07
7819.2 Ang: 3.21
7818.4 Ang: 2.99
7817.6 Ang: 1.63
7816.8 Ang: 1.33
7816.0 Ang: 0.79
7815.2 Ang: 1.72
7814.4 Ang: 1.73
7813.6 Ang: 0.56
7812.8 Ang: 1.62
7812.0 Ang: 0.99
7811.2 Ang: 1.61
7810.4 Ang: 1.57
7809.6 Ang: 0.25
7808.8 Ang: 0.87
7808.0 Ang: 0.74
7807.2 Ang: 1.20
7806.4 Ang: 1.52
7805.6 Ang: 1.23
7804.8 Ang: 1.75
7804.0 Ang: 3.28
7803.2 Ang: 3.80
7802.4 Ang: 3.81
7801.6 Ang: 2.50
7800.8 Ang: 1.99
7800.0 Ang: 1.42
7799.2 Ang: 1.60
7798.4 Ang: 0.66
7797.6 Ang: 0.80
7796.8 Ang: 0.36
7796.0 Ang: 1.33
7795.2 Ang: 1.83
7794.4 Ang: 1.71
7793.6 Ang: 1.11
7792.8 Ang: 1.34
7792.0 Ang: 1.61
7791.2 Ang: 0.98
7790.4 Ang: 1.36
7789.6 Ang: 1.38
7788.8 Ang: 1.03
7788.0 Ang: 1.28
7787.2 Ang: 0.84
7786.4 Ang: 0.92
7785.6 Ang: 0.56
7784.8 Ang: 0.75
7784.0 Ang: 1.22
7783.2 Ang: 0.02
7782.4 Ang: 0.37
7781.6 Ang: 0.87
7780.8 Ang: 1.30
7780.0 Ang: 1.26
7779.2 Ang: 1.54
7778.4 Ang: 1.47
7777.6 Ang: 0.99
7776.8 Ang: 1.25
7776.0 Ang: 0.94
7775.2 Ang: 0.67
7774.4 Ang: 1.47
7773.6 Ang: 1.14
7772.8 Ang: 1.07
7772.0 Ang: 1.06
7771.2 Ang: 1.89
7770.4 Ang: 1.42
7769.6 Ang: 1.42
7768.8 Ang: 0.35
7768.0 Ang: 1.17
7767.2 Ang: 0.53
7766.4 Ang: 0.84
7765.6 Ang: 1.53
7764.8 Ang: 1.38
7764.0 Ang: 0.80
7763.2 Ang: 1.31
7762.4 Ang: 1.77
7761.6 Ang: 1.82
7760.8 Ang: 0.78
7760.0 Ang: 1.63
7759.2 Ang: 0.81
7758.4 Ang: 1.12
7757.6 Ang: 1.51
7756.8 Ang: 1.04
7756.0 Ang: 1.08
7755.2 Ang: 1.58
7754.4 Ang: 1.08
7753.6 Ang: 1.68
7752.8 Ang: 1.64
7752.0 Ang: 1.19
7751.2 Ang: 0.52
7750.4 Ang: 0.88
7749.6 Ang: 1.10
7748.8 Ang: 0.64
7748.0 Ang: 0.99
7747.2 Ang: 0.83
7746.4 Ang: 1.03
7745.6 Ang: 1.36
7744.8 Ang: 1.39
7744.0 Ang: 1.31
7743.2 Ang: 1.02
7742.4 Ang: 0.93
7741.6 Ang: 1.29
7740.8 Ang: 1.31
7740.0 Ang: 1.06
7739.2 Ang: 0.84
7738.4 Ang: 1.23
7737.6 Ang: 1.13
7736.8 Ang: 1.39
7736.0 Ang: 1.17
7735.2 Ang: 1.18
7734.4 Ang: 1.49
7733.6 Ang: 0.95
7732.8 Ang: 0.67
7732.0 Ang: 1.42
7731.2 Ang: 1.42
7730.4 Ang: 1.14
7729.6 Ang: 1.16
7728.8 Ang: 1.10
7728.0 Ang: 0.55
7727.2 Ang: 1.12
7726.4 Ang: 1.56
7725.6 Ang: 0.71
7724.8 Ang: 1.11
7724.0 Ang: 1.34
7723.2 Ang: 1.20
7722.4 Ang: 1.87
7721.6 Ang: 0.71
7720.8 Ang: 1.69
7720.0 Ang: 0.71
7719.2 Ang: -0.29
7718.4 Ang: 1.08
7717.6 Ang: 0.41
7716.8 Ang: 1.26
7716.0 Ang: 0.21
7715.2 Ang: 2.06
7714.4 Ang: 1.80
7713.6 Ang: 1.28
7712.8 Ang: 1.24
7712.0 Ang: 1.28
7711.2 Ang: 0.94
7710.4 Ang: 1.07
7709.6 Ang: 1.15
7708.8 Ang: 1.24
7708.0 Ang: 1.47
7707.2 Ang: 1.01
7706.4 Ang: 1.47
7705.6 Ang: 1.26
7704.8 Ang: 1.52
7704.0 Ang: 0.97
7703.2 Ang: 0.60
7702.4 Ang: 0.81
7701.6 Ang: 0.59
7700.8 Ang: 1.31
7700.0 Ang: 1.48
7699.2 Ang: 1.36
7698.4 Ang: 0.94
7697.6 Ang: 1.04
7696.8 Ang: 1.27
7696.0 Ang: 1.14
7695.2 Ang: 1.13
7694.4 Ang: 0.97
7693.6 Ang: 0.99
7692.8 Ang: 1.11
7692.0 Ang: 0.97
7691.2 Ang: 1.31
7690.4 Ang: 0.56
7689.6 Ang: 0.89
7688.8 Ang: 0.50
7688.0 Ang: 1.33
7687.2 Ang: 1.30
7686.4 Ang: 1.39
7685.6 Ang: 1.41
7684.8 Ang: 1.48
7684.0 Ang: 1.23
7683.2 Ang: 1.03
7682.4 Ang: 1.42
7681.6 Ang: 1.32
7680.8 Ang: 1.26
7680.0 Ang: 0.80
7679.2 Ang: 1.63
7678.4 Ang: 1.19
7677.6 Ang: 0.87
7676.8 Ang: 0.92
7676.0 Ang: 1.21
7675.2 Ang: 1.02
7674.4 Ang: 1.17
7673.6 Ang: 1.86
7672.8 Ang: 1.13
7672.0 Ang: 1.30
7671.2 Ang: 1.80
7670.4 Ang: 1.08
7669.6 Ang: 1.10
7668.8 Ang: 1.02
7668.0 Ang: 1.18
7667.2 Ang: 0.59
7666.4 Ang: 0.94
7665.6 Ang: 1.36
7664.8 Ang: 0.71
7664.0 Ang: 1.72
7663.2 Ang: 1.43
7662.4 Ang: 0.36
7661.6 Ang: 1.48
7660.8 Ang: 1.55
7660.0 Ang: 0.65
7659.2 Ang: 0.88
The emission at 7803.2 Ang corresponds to [S II] 6716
